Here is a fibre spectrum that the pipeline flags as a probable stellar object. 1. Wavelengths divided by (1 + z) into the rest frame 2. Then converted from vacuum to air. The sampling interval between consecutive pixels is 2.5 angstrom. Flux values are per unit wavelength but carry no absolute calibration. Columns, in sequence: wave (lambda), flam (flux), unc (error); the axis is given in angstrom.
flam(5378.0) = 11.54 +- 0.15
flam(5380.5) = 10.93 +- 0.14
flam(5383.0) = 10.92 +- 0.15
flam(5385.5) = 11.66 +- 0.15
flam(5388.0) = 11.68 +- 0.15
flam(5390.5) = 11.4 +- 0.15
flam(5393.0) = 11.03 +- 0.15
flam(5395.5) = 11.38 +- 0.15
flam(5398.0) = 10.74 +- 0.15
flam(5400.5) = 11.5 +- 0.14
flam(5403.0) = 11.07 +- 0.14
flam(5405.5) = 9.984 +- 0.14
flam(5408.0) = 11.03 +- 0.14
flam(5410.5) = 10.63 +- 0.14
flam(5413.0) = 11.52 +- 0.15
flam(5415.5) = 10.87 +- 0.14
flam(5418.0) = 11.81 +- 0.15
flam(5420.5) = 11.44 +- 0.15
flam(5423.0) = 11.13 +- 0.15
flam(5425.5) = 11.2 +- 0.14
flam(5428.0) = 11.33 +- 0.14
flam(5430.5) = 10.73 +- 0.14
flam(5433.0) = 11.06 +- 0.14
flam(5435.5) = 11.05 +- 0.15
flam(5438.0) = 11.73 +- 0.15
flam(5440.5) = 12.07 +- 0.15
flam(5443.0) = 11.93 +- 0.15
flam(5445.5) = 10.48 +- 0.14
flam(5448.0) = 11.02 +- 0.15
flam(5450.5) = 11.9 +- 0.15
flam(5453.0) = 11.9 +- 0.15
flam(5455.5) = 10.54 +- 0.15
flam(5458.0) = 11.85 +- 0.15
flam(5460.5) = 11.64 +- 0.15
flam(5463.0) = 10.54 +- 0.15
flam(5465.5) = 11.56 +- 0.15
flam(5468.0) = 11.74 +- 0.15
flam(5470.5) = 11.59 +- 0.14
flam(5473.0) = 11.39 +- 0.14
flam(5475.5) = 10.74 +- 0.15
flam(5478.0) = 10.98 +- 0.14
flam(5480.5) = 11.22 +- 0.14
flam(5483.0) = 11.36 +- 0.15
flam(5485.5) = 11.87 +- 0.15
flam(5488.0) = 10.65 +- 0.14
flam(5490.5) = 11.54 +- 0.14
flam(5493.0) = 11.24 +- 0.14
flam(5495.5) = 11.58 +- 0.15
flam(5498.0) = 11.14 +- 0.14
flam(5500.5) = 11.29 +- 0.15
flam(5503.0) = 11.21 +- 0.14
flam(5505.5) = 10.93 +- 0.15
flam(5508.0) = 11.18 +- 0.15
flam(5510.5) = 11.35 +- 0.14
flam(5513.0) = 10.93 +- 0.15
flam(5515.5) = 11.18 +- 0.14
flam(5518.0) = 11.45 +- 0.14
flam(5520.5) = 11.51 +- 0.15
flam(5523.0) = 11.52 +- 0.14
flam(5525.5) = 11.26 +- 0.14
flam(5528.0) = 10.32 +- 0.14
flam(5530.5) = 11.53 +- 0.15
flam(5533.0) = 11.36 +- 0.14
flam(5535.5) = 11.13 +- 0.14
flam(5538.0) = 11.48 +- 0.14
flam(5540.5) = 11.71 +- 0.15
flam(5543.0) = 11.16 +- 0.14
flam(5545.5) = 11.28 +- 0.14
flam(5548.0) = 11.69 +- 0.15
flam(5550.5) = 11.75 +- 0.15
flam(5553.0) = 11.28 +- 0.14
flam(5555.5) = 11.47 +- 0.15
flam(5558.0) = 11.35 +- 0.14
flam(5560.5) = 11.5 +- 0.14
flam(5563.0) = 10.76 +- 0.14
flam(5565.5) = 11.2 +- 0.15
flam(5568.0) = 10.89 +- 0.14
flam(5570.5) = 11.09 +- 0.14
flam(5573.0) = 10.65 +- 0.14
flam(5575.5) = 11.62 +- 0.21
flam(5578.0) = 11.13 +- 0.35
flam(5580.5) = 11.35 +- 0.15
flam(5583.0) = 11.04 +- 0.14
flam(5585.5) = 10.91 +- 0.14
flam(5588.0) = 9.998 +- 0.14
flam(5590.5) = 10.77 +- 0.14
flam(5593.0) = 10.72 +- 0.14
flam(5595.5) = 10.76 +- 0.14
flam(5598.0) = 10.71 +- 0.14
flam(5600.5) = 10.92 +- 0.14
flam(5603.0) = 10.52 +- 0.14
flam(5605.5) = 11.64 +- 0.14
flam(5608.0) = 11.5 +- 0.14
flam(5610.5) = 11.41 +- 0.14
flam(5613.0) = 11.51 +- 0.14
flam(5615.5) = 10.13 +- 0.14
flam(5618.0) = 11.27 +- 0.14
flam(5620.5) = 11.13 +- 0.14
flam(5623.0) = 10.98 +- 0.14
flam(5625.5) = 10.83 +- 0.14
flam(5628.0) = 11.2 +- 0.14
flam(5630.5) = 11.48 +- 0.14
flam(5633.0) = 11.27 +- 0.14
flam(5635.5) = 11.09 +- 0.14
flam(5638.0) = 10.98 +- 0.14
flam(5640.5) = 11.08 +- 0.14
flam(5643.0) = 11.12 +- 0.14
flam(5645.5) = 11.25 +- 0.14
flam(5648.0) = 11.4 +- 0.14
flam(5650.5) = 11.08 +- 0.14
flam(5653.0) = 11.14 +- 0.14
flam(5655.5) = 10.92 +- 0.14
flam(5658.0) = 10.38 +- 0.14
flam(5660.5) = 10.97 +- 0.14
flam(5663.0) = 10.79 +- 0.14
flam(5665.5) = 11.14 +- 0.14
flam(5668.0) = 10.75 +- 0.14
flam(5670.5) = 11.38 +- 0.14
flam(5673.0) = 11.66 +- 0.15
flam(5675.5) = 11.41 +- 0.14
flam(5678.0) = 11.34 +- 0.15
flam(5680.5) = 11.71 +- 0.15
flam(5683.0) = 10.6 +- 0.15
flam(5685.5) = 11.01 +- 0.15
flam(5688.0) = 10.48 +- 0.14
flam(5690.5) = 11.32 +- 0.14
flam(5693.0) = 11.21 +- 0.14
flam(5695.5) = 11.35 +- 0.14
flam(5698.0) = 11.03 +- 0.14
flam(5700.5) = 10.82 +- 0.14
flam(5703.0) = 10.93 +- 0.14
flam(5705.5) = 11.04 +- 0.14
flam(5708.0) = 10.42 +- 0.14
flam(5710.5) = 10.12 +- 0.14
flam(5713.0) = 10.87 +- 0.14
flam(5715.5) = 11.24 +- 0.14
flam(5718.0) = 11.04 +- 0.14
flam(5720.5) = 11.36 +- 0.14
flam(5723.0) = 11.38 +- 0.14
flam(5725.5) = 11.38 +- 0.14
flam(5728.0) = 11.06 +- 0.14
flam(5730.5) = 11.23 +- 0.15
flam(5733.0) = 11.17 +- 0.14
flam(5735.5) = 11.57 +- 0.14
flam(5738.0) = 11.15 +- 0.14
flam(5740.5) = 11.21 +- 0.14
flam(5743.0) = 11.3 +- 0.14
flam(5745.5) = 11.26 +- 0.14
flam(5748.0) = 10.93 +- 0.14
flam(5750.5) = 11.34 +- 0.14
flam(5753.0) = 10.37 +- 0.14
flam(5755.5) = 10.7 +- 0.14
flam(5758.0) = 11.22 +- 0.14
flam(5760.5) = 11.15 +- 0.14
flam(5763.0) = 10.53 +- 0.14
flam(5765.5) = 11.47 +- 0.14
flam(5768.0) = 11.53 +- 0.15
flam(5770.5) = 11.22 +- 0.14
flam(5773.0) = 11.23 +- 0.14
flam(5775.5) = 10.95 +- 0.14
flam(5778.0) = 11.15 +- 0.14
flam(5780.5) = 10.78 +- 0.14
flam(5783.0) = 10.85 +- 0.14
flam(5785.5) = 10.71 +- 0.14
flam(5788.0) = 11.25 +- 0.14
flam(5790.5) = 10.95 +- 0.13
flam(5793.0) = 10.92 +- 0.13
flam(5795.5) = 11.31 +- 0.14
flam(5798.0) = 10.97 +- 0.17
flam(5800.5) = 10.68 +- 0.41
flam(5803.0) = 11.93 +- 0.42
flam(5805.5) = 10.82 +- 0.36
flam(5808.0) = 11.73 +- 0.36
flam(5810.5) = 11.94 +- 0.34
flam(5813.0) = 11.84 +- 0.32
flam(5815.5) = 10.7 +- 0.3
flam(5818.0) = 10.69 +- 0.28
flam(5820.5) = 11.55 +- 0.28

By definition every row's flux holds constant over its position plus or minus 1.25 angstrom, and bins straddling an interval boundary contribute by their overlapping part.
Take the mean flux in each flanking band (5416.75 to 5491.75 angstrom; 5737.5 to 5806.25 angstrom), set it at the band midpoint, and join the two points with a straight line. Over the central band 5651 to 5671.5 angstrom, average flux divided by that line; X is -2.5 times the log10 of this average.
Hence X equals 0.02 mag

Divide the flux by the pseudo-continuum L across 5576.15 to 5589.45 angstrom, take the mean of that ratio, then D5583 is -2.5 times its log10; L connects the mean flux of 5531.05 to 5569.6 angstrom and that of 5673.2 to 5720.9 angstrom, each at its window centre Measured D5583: 0.03 mag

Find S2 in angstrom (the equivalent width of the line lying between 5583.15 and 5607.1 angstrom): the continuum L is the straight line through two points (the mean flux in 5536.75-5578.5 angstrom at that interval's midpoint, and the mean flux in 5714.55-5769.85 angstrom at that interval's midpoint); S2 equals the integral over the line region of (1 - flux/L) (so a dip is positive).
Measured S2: 1.01 angstrom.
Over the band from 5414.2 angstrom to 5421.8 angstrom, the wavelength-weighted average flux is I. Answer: 11.4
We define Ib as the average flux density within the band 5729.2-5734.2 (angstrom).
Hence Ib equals 11.2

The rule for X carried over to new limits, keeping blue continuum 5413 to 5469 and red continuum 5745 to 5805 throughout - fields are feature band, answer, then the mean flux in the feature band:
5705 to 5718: 0.04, 10.7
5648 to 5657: 0.01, 11.1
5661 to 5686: 0.00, 11.2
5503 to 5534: 0.01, 11.2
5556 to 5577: 0.01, 11.1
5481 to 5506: 0.00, 11.3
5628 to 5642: 0.00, 11.2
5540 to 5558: -0.02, 11.5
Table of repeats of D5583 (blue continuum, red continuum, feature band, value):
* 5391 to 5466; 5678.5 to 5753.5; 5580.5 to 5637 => 0.01 mag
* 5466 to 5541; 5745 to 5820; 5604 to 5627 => 0.01 mag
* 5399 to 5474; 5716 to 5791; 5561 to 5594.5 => 0.03 mag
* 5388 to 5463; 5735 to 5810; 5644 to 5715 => 0.01 mag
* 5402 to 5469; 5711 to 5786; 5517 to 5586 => -0.01 mag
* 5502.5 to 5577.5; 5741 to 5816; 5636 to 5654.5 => 0.01 mag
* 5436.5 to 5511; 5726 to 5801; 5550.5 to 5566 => 0.00 mag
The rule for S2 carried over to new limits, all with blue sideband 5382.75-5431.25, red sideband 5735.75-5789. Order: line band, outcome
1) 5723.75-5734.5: -0.14 angstrom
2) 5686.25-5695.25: 0.04 angstrom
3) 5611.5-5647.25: 0.01 angstrom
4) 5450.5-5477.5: -0.53 angstrom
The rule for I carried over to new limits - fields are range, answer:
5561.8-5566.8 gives 11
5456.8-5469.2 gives 11.5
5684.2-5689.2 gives 10.7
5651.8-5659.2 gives 10.8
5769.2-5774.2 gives 11.2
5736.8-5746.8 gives 11.2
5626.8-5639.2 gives 11.2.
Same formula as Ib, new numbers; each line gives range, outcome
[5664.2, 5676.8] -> 11.3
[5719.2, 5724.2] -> 11.4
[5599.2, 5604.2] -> 10.7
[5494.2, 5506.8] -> 11.2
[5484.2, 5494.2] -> 11.3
